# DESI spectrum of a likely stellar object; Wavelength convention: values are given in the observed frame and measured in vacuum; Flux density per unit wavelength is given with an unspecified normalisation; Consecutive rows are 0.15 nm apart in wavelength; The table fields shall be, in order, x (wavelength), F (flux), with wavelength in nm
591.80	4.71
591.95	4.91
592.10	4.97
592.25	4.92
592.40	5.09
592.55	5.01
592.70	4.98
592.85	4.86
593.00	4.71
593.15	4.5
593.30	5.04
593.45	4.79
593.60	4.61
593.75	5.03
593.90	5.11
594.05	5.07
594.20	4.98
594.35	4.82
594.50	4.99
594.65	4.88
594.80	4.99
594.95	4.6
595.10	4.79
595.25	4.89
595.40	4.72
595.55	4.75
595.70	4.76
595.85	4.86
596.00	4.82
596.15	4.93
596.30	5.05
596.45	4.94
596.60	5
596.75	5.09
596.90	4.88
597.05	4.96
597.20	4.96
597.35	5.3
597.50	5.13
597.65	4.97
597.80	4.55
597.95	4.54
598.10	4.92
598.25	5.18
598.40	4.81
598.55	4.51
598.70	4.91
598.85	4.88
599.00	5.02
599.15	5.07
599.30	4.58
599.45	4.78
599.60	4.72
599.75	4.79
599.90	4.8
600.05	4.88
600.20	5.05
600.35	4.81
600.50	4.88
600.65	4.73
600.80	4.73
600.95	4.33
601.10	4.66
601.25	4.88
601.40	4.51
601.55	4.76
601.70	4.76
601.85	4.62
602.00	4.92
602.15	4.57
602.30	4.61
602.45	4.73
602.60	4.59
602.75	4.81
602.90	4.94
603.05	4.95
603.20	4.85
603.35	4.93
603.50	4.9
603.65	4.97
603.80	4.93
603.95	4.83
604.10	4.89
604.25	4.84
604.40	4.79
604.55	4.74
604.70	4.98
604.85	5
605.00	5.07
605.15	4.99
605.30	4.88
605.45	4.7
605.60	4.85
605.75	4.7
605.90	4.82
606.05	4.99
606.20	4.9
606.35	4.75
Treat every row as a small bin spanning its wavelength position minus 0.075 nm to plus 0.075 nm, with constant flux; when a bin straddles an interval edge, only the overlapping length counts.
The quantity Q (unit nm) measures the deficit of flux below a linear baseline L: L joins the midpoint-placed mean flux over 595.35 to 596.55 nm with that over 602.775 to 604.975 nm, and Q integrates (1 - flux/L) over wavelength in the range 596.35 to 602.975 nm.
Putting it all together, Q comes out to 0.08 nm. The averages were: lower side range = 4.86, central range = 4.82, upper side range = 4.9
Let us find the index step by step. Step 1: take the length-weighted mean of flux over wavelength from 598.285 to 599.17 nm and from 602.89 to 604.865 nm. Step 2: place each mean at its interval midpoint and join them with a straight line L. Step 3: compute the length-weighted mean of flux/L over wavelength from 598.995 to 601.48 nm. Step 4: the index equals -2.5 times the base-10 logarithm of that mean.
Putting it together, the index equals 0.02 mag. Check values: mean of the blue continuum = 4.87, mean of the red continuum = 4.89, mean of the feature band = 4.77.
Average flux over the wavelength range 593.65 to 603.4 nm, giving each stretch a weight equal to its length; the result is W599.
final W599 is 4.84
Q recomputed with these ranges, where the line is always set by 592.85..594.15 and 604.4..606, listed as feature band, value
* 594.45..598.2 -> -0.02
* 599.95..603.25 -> 0.08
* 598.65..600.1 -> 0.01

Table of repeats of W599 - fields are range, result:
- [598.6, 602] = 4.78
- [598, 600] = 4.84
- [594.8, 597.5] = 4.91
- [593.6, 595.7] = 4.88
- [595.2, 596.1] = 4.8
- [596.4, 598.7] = 4.92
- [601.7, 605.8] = 4.84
